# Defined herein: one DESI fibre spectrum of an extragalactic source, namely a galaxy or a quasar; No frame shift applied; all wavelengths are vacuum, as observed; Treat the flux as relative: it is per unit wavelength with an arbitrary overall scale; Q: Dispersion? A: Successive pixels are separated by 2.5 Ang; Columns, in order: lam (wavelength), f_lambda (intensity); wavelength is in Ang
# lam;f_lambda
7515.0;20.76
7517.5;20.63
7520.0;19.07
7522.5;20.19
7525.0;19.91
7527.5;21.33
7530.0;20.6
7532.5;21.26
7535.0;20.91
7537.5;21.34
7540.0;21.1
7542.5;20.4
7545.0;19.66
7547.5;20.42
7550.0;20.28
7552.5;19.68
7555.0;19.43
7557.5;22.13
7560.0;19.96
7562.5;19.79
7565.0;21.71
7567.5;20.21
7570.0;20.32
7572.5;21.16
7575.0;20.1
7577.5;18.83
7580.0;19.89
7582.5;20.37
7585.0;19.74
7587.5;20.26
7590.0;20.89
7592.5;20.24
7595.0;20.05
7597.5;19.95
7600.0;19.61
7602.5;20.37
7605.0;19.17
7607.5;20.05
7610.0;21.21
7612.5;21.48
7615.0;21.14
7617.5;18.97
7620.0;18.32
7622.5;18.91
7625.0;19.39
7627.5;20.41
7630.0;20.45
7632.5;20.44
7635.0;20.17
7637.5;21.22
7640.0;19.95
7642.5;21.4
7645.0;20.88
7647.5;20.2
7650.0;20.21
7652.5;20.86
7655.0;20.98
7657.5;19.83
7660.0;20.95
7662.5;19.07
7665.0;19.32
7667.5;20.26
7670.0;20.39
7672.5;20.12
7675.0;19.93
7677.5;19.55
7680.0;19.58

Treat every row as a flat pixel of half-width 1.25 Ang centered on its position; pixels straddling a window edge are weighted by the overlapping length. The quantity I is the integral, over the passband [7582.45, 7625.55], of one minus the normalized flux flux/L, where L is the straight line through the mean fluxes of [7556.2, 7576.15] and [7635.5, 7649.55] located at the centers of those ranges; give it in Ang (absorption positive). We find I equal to 1.4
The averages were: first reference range 20.7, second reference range 20.7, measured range 20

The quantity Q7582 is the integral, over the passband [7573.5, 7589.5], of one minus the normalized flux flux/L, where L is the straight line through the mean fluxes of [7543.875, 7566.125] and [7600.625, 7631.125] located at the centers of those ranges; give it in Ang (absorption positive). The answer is 0.20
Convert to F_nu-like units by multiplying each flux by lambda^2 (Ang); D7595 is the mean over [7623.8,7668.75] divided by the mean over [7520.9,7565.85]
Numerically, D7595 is 1.02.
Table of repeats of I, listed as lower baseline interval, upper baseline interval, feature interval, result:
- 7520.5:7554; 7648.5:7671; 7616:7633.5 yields 0.6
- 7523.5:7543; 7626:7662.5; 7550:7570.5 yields 0.4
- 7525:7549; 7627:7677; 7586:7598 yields 0.1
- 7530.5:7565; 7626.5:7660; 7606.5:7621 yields 0.2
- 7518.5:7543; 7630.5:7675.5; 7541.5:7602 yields 0.9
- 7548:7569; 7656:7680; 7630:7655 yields -0.7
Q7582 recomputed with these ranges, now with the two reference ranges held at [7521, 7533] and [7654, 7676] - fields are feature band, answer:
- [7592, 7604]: 0.19 Ang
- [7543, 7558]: 0.24 Ang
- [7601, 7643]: 0.18 Ang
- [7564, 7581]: 0.10 Ang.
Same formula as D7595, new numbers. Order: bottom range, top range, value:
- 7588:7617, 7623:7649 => 1.01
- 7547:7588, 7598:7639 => 1.01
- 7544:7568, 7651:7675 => 1.02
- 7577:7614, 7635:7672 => 1.03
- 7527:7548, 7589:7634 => 0.98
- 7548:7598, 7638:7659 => 1.04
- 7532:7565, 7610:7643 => 1.00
